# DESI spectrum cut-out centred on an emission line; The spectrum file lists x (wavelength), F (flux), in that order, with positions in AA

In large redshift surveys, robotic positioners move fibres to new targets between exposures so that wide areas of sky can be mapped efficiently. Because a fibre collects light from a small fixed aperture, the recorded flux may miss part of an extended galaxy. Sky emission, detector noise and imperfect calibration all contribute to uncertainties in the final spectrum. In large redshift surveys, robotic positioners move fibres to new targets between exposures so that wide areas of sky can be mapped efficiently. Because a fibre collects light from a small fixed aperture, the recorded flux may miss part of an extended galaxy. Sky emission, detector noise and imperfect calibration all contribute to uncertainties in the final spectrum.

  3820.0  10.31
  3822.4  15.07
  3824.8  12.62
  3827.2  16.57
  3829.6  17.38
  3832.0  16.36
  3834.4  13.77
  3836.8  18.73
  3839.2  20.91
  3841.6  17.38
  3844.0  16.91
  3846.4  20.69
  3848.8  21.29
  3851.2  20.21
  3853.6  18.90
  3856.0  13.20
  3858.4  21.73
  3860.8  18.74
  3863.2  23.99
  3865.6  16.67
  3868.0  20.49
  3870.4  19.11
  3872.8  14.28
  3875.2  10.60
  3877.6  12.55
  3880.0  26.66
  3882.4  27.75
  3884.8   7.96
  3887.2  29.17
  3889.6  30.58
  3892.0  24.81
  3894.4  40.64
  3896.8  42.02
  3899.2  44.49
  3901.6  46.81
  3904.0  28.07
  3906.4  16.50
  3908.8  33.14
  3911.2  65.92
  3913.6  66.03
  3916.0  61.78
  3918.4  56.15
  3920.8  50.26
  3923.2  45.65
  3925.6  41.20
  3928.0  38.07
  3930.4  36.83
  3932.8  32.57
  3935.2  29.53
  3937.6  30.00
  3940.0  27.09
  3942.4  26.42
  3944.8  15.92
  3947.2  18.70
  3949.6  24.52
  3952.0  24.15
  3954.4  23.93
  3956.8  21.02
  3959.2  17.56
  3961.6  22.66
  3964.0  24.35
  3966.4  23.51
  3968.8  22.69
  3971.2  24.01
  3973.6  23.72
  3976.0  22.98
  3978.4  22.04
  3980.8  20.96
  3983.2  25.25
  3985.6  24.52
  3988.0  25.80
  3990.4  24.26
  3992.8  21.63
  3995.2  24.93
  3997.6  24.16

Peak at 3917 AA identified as Lyman alpha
